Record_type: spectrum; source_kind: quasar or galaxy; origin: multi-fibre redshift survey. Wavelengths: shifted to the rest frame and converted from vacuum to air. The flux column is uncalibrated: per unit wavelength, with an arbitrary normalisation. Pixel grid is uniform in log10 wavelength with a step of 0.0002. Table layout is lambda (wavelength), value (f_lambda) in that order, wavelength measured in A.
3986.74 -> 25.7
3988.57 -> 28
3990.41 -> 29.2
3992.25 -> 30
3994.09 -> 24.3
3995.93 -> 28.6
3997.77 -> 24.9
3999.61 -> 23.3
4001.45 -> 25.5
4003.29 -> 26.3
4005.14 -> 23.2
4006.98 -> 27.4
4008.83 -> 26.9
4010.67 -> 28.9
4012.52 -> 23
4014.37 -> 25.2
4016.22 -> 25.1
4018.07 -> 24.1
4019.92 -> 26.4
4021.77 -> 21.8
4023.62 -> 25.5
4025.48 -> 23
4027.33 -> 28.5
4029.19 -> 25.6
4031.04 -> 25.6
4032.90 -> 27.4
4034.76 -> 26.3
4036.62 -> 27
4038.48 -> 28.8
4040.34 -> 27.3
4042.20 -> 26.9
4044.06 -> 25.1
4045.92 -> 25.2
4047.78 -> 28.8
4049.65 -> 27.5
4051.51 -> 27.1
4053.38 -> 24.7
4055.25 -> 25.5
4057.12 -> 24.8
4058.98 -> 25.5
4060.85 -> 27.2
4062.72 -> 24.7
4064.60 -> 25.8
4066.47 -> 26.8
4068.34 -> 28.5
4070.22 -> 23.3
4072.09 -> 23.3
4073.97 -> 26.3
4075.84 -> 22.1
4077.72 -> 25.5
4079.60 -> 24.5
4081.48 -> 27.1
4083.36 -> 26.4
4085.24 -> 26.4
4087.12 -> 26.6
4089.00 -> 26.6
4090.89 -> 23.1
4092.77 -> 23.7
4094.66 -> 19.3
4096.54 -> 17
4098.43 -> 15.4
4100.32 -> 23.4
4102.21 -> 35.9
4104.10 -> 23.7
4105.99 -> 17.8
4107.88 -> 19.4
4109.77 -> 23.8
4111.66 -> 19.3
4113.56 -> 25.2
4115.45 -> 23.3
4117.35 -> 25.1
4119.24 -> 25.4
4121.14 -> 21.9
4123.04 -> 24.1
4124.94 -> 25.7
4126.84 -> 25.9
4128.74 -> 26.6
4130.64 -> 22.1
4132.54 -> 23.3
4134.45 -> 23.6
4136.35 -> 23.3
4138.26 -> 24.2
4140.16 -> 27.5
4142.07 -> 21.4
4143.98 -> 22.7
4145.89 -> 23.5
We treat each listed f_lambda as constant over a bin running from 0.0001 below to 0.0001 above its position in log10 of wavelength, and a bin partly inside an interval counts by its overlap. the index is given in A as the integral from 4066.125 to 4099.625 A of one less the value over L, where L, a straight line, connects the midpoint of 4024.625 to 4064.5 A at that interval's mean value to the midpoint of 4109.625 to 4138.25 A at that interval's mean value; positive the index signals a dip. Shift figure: 1.6 A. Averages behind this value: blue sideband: 26.3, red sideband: 23.9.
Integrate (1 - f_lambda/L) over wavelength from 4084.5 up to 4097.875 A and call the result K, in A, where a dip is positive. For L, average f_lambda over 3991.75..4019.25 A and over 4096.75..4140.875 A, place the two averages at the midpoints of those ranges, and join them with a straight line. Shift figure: 0.6 A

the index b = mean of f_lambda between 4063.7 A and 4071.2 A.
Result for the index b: 26.1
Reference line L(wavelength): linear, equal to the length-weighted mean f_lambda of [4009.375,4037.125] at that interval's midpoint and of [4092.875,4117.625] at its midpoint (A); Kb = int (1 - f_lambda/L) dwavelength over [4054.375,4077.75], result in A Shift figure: -1.5 A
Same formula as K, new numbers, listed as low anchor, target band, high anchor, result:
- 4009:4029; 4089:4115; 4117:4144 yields 2.3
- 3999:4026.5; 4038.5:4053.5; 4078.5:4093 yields -0.9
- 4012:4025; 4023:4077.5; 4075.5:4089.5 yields -2.0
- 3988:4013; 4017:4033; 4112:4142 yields 0.5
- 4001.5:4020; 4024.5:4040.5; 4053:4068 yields -0.6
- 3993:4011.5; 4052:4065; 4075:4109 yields -0.6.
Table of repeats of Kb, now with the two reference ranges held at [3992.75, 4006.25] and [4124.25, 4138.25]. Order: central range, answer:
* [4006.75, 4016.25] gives -0.3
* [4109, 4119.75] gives 0.4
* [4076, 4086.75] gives -0.4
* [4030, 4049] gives -1.4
